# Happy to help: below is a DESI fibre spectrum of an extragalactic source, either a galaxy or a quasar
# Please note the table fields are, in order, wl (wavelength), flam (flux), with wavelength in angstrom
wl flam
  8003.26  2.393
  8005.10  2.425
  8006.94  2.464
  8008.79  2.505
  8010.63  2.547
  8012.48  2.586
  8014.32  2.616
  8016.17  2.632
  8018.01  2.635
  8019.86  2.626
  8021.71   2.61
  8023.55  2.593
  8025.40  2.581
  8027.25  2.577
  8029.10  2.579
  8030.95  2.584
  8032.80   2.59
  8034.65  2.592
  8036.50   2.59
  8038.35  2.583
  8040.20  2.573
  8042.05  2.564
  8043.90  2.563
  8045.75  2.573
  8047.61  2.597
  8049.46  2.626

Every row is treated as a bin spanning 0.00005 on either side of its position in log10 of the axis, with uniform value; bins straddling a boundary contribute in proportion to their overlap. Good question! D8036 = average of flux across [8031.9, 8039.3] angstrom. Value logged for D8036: 2.59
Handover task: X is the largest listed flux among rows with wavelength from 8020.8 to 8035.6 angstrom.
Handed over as 2.61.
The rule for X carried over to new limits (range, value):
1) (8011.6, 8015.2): 2.616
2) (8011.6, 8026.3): 2.635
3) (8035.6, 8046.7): 2.59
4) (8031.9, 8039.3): 2.592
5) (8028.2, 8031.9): 2.584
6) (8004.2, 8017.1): 2.632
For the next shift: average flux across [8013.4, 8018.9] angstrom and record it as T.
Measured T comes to 2.63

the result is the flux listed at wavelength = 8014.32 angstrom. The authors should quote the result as 2.616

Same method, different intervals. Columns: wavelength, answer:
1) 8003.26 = 2.393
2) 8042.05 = 2.564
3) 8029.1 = 2.579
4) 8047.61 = 2.597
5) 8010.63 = 2.547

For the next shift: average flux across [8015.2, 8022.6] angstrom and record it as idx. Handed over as 2.62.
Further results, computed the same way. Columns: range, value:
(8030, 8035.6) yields 2.59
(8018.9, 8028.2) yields 2.6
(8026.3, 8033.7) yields 2.58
